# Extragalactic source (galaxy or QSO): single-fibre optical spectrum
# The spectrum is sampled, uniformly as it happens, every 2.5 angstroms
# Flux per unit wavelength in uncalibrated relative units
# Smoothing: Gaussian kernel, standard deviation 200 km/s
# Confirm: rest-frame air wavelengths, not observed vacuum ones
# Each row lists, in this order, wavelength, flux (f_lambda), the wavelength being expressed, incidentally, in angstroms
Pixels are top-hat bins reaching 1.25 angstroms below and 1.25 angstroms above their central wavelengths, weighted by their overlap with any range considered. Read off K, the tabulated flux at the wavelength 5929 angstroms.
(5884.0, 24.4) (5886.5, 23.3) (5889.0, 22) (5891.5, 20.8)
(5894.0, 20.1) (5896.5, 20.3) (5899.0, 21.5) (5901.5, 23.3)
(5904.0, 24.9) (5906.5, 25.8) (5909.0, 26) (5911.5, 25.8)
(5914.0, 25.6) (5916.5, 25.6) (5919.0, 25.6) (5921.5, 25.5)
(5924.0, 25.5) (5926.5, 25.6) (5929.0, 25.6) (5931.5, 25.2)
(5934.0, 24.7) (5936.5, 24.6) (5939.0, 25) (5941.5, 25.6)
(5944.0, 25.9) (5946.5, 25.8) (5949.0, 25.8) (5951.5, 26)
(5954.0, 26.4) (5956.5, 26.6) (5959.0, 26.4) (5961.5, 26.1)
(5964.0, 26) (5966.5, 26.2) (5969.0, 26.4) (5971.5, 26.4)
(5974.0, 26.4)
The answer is 25.6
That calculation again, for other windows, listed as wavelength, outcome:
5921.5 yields 25.5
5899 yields 21.5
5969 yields 26.4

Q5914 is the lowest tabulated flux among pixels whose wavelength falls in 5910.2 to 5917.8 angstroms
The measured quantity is 25.6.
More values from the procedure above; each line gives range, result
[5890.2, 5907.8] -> 20.1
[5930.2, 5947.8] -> 24.6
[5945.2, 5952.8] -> 25.8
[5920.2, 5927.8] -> 25.5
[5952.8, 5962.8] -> 26.1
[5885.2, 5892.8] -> 20.8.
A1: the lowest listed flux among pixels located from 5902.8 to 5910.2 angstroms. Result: 24.9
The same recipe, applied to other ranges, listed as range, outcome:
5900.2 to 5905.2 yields 23.3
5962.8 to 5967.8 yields 26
